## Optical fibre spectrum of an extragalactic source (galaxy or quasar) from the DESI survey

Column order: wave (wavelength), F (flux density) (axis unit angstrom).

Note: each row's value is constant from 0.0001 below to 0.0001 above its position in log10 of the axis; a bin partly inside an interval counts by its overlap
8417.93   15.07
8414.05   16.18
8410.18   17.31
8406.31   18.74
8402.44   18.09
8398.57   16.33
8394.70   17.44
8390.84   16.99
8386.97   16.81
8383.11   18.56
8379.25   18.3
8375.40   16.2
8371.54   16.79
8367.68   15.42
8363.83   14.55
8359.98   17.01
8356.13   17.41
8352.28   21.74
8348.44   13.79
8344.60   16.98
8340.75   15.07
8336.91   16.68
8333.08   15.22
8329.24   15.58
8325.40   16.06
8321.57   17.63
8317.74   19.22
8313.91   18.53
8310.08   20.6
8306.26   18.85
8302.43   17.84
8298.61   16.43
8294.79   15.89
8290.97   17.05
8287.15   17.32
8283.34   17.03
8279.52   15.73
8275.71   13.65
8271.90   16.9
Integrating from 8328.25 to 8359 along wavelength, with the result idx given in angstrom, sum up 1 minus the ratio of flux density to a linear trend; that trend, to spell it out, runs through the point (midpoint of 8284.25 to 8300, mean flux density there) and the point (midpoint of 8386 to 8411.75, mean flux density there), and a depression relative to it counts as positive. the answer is 0.8 angstrom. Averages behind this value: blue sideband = 16.7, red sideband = 17.4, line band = 16.6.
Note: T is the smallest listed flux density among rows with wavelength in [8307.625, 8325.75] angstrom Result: 16.06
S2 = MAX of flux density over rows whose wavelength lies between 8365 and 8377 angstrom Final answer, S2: 16.79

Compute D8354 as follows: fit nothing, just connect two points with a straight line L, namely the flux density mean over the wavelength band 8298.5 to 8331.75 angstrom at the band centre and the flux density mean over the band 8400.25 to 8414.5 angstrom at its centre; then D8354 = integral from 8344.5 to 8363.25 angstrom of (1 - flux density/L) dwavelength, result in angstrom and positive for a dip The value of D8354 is 0.6 angstrom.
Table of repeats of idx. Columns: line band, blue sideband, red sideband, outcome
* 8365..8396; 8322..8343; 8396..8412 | 0.1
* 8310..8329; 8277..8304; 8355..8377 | -1.7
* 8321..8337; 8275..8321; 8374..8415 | 1.3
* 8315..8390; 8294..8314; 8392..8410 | 4.3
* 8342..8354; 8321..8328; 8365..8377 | -0.7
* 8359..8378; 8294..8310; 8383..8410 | 1.7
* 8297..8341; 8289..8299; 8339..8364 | -2.1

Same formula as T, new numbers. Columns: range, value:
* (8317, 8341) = 15.07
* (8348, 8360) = 13.79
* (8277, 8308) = 15.73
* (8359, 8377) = 14.55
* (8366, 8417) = 15.42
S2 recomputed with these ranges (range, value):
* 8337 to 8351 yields 16.98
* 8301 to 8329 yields 20.6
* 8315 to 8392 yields 21.74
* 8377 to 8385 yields 18.56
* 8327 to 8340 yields 16.68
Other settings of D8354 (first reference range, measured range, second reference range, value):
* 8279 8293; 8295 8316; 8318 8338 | -2.0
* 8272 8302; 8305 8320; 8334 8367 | -2.6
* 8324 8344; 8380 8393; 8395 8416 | -0.5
